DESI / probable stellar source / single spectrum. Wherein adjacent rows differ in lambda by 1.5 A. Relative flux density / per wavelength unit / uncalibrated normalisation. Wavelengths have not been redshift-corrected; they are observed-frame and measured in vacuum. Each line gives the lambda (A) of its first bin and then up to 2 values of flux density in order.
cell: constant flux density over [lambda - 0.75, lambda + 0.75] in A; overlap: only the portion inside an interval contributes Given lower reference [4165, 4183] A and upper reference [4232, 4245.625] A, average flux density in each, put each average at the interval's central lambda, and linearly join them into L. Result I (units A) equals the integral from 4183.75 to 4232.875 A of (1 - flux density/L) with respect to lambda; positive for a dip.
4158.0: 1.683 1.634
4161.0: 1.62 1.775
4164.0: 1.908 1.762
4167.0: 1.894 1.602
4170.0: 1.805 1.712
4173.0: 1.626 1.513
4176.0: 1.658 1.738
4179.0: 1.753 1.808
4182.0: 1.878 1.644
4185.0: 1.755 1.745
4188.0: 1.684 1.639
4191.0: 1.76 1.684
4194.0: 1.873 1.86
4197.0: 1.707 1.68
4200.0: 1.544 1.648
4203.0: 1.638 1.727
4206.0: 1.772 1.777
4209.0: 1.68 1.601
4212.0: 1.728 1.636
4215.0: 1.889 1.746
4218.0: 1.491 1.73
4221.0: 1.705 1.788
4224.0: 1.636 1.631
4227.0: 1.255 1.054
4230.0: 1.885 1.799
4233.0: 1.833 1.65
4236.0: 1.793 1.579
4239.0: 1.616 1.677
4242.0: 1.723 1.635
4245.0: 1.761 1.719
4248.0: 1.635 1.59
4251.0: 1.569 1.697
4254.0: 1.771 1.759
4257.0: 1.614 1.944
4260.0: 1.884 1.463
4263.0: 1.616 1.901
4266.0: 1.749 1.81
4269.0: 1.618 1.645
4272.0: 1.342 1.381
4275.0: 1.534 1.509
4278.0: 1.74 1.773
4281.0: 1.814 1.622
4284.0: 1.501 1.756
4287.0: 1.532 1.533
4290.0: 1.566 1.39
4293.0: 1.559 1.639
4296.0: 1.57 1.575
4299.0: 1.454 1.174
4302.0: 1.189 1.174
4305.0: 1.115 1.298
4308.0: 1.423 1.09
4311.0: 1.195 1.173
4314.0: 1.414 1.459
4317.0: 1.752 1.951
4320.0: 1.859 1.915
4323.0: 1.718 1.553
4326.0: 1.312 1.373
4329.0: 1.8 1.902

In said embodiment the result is 0.9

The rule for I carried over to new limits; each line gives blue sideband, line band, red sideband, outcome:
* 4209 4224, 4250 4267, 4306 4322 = -1.2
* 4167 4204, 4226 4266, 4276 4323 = -1.7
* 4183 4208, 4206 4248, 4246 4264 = 0.8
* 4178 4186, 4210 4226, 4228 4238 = 0.1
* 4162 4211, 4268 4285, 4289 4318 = -1.5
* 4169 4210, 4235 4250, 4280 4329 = -0.6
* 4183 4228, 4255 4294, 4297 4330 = -2.5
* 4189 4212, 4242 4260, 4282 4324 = -1.2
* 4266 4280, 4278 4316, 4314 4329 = 4.2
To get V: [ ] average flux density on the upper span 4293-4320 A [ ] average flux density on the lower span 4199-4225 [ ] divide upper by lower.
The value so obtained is 0.83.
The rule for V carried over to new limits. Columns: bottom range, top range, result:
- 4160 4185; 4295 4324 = 0.84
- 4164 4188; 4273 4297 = 0.92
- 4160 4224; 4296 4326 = 0.84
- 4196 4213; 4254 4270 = 1.03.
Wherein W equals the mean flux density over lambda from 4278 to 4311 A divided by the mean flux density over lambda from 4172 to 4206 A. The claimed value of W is 0.86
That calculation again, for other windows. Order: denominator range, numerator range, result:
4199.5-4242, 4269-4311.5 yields 0.89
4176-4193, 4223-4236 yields 0.93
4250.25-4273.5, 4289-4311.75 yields 0.81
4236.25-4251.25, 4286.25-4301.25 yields 0.90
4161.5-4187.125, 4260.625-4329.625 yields 0.88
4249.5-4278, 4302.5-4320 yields 0.84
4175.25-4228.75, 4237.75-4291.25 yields 0.98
